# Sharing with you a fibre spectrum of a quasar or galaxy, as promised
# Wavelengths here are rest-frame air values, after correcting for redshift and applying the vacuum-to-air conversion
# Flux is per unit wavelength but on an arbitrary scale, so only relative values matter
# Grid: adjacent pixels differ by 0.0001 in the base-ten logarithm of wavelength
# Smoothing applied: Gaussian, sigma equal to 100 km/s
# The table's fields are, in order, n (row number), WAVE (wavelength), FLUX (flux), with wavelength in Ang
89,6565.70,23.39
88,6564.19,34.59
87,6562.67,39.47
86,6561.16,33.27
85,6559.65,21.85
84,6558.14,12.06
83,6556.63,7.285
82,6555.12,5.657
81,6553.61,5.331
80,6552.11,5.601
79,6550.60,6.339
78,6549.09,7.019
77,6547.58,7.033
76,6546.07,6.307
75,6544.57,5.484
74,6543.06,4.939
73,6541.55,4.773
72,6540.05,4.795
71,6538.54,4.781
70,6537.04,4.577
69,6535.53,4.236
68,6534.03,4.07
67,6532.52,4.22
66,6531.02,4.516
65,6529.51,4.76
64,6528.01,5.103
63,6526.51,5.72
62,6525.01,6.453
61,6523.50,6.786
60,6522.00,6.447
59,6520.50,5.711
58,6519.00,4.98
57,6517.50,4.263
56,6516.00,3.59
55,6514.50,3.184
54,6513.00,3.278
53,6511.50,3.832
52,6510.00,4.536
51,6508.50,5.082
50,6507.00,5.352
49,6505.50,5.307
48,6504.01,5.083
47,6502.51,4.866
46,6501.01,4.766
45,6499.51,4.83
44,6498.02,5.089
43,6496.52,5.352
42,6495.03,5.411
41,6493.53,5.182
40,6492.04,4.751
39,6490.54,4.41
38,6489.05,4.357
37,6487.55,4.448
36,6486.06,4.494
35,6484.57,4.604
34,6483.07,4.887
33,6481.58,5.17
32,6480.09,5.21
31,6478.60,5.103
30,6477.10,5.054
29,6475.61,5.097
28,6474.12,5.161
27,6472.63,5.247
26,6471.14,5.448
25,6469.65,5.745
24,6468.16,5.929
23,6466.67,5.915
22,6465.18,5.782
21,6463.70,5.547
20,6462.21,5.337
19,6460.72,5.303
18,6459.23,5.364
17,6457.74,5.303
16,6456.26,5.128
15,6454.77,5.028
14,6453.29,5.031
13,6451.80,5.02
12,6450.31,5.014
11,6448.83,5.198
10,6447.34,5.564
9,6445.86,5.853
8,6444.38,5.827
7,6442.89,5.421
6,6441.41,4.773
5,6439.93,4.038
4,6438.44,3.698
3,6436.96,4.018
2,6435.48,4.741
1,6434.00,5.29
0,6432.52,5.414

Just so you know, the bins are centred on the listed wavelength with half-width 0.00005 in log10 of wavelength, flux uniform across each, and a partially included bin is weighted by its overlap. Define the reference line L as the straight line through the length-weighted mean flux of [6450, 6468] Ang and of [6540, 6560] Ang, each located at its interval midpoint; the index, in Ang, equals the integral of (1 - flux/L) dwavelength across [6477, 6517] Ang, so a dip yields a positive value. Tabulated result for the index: 9.27 Ang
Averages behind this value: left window 5.34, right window 7.27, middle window 4.7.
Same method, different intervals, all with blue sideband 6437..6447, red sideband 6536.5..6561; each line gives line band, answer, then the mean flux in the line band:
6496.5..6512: 3.9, 4.91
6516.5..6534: 4.5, 5.28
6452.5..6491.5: 3.6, 5.15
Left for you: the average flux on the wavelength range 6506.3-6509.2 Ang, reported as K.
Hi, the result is 5.21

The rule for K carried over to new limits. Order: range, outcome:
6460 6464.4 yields 5.39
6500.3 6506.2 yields 5.01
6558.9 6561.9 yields 27.5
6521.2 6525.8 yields 6.54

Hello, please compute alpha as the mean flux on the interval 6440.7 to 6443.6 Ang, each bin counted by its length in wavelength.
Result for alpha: 5.1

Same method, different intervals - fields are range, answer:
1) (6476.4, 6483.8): 5.08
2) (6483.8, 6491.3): 4.46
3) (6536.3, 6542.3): 4.74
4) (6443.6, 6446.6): 5.84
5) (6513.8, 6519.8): 4.03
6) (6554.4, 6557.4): 6.51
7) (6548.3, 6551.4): 6.66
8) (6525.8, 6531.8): 5.02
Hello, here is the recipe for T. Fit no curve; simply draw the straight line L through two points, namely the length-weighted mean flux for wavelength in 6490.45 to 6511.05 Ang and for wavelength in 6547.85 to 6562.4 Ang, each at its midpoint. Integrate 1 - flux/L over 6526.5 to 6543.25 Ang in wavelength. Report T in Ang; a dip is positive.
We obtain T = 8.61 Ang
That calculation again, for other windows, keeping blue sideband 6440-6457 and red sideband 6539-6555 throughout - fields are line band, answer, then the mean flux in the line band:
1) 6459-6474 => -0.7 Ang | 5.55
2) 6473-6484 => 0.6 Ang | 5.09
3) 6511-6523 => 2.4 Ang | 4.47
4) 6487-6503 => 1.8 Ang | 4.86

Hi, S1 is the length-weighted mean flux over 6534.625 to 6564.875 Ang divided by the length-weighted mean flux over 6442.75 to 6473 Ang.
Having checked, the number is 2.1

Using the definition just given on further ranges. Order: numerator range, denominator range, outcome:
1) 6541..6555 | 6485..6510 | 1.20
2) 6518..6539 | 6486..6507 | 1.05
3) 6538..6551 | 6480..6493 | 1.22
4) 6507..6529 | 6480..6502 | 1.02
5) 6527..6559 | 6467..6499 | 1.13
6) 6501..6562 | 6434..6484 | 1.25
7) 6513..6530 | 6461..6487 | 0.97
